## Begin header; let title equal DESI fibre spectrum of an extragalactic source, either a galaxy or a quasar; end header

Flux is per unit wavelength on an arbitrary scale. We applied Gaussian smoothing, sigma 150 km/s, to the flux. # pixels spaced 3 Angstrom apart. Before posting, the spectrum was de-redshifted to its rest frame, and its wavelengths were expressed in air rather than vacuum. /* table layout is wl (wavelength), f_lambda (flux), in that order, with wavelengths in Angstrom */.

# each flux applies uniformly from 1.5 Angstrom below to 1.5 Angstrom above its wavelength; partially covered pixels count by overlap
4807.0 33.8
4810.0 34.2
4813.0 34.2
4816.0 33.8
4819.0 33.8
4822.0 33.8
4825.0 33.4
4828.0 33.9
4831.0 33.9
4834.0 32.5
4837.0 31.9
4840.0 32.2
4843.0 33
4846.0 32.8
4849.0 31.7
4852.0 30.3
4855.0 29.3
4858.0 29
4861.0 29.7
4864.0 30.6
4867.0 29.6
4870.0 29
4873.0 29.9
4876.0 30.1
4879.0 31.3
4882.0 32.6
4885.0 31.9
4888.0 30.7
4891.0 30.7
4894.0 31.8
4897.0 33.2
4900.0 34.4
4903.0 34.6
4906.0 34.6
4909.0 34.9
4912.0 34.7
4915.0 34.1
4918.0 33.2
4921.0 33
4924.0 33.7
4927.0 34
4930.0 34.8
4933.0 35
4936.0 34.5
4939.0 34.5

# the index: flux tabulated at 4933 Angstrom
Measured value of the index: 35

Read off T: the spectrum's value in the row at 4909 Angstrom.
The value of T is 34.9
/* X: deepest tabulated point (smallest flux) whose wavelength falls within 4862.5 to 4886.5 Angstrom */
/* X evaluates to 29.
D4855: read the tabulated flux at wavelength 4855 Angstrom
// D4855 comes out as 29.3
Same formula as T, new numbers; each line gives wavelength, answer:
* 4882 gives 32.6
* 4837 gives 31.9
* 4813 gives 34.2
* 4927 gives 34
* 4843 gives 33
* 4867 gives 29.6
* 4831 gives 33.9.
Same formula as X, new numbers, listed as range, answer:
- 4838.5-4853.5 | 30.3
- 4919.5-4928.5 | 33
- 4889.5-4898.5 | 30.7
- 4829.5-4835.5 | 32.5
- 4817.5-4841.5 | 31.9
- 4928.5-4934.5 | 34.8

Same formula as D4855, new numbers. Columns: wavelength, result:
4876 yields 30.1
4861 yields 29.7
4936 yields 34.5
